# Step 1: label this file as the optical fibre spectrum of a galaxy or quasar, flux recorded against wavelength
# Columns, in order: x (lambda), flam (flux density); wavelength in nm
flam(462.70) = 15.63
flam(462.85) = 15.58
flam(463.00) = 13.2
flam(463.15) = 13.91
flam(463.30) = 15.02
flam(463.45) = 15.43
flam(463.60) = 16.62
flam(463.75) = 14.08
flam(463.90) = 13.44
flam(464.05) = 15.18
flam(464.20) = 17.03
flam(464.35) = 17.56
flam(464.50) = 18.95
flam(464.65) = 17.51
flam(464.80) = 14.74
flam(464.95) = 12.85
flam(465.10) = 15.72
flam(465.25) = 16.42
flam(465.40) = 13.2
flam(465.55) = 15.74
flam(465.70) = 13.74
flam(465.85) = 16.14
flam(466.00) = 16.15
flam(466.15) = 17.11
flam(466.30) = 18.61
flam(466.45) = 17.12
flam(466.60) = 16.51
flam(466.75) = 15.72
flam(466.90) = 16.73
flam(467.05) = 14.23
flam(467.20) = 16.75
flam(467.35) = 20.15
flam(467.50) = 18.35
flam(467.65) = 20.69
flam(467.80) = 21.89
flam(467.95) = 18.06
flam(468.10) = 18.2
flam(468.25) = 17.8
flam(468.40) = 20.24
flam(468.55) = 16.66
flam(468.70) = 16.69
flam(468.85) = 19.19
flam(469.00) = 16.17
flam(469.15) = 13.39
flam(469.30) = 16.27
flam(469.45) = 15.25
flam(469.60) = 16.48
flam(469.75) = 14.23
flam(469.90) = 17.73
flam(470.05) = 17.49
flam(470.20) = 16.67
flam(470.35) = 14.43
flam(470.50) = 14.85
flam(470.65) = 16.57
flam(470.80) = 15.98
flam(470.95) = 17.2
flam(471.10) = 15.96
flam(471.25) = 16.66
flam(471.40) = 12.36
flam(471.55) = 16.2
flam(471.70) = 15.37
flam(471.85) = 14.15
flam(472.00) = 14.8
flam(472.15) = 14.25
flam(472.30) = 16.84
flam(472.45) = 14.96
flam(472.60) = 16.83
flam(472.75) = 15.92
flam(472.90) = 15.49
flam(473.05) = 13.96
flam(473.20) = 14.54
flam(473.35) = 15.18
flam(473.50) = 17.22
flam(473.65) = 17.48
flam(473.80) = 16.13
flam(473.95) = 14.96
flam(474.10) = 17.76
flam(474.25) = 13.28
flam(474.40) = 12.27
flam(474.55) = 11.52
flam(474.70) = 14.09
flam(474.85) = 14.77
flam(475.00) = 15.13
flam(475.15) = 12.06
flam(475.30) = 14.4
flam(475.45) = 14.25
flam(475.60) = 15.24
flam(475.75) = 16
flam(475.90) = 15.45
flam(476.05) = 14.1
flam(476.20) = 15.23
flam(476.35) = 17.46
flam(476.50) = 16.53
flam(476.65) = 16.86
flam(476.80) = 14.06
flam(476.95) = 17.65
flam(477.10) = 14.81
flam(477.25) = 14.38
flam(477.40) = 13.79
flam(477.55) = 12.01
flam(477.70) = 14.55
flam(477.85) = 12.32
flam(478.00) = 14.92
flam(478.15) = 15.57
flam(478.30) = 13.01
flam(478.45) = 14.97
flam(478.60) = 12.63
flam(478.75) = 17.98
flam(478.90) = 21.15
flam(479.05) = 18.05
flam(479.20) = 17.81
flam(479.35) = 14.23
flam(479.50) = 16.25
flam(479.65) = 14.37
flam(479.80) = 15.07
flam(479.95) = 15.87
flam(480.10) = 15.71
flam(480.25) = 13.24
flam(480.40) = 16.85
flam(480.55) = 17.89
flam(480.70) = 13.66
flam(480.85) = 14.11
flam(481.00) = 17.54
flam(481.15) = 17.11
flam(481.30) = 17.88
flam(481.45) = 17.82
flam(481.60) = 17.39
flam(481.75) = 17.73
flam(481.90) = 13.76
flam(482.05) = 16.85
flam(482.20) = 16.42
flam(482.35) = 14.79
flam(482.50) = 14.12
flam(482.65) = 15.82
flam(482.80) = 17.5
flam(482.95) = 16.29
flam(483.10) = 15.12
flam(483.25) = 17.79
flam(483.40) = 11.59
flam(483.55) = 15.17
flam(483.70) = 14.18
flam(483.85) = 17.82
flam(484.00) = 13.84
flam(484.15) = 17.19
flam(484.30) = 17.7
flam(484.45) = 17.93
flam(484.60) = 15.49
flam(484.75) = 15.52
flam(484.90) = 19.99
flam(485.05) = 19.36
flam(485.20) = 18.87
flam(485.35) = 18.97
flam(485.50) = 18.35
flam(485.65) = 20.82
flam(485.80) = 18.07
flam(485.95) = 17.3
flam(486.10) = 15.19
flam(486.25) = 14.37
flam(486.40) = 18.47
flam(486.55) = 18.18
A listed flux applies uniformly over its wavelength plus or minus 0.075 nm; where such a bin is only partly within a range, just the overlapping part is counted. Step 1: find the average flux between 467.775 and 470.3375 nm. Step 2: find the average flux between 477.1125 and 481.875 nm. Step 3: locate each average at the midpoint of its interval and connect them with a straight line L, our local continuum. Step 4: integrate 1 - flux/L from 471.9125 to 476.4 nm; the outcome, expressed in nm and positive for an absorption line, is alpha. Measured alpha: 0.36 nm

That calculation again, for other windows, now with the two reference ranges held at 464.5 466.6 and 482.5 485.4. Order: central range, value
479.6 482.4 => 0.07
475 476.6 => 0.11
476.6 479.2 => 0.17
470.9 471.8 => 0.03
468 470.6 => -0.09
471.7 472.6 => 0.05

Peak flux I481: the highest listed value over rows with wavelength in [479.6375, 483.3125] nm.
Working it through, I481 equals 17.89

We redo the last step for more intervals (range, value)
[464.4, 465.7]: 18.95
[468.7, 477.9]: 19.19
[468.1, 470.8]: 20.24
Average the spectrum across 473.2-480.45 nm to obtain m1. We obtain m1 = 15.2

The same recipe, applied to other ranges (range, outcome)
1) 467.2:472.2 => 16.7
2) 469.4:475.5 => 15.3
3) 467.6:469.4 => 17.9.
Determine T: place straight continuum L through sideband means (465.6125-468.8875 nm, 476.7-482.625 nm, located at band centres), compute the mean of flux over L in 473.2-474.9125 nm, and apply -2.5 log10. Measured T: 0.11 mag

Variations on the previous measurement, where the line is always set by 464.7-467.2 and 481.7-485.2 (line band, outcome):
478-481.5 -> 0.01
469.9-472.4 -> 0.01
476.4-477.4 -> 0.03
